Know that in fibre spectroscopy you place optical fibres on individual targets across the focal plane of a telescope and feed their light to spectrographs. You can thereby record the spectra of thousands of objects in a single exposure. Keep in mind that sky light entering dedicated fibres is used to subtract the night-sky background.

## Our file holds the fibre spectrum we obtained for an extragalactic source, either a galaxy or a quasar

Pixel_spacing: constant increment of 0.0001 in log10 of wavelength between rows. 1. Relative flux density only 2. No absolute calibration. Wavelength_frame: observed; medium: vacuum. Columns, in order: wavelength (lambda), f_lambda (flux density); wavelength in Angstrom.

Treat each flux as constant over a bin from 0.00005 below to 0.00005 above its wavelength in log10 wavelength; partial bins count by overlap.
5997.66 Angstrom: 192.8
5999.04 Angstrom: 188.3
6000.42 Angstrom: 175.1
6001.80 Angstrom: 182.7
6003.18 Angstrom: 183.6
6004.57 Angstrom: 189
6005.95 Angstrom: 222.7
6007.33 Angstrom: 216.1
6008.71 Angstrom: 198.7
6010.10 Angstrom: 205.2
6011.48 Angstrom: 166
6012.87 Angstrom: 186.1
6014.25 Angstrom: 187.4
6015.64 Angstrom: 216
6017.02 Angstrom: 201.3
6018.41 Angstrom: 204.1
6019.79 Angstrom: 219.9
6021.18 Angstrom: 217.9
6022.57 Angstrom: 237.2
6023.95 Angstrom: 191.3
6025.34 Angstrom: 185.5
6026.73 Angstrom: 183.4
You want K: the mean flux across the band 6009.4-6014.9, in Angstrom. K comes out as 186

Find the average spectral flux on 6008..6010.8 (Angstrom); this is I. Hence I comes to 202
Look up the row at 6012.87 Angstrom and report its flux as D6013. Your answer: 186.1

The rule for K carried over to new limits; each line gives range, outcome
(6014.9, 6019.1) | 207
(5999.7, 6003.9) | 180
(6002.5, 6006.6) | 198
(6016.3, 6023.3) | 216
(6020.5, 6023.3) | 227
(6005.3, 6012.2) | 202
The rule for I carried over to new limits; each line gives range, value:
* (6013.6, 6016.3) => 201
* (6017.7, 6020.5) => 212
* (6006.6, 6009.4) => 208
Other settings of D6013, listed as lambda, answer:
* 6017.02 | 201.3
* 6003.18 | 183.6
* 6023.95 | 191.3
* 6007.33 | 216.1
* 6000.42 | 175.1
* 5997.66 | 192.8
